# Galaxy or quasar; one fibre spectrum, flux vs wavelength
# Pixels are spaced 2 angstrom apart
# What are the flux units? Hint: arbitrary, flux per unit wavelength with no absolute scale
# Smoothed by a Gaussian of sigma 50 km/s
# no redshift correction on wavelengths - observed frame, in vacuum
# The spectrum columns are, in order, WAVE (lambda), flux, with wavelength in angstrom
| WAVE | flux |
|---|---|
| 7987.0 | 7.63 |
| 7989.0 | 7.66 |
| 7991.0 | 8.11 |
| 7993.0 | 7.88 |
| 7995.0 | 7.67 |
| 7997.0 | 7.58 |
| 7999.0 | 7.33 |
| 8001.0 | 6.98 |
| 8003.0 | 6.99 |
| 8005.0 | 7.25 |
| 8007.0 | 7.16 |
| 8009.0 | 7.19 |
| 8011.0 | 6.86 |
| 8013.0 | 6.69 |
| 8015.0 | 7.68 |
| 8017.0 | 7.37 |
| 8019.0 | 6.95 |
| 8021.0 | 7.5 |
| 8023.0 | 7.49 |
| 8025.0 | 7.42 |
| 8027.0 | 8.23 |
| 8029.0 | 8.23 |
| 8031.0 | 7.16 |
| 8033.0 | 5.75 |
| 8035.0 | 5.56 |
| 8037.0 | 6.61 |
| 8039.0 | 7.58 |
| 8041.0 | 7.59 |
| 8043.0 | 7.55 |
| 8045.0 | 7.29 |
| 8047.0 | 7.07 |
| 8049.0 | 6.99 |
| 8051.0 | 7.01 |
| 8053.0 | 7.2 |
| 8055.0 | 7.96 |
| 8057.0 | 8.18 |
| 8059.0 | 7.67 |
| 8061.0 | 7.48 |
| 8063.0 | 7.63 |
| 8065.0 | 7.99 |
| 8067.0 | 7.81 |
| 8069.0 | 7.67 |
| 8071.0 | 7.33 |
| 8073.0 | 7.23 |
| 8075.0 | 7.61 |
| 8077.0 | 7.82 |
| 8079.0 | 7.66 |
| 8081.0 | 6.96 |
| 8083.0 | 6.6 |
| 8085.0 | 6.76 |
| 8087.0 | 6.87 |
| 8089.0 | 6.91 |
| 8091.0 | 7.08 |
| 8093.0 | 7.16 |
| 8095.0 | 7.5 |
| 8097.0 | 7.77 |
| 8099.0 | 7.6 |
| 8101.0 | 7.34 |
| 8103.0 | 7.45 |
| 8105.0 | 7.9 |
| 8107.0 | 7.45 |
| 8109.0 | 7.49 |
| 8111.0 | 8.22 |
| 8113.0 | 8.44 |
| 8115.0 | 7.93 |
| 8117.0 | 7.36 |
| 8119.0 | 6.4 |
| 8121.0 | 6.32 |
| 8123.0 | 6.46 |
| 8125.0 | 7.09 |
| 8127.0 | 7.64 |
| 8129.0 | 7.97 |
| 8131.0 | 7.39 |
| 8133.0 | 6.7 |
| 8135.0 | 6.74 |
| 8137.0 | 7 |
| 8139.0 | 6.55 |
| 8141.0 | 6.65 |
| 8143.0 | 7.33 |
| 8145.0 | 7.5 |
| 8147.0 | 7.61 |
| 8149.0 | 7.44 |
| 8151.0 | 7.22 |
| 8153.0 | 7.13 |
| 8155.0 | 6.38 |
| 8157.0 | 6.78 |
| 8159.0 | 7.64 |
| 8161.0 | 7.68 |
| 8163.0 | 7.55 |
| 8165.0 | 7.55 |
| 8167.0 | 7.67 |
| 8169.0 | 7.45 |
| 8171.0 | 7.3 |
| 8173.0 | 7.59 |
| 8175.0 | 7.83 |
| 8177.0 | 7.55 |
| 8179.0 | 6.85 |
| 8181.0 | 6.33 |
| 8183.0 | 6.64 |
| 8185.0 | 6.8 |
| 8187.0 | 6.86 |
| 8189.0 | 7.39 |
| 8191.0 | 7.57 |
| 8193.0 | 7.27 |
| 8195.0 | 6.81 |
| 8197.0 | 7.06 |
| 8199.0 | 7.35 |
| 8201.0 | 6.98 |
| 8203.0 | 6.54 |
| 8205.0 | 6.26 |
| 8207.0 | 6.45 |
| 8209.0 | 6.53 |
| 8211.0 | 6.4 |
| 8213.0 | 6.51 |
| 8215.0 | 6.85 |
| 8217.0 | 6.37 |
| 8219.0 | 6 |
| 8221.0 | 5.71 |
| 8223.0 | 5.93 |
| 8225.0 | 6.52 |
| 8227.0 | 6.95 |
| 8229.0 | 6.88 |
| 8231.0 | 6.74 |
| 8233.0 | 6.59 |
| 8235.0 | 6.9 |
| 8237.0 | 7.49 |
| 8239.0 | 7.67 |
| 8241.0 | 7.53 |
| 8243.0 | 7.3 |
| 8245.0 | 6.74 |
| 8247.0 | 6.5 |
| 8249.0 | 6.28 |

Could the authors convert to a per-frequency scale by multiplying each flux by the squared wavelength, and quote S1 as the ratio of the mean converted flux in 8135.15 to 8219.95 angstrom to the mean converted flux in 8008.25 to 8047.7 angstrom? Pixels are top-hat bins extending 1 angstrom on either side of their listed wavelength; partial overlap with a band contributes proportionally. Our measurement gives 1.01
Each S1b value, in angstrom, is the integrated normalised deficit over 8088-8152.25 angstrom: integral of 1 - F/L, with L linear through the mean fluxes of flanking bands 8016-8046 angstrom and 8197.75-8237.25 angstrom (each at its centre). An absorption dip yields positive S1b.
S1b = -3.6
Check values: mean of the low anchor 7.22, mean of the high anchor 6.58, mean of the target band 7.3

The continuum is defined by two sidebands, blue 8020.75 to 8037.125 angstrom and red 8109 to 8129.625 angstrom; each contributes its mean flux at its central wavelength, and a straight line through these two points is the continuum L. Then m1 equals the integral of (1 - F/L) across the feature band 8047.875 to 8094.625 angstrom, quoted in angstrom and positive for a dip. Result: -0.9 angstrom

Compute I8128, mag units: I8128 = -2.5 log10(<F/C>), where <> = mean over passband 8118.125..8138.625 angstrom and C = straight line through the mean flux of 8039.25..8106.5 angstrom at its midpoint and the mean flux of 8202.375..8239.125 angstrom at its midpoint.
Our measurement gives 0.021 mag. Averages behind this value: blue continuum 7.42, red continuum 6.57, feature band 6.96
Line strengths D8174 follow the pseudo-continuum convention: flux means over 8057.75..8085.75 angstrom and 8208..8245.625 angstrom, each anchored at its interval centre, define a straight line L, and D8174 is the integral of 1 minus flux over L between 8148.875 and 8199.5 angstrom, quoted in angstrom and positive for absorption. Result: -1.8 angstrom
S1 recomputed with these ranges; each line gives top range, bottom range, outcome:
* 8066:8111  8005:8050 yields 1.04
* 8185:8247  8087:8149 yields 0.96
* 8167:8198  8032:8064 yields 1.03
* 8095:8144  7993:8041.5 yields 1.04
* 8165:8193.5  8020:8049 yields 1.04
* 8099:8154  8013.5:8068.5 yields 1.01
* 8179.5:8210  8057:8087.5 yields 0.95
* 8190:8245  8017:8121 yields 0.95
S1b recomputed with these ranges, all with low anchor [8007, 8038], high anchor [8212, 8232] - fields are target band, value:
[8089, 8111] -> -2.0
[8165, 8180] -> -1.9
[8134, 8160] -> -1.5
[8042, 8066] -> -1.7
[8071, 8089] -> -0.7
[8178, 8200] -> -1.5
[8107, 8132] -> -2.2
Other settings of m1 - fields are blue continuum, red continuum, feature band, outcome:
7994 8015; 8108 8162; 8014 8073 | -1.4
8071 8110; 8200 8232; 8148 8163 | -0.7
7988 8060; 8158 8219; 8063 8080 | -0.9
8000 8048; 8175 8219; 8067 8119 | -2.9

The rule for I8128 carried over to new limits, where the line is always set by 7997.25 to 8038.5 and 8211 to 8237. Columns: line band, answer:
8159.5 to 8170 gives -0.134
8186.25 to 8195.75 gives -0.090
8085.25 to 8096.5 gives -0.030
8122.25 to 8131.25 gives -0.079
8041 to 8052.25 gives -0.026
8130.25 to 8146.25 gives -0.032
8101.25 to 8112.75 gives -0.127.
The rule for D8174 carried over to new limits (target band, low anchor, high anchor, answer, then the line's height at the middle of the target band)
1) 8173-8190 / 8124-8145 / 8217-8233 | -0.8 angstrom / 6.75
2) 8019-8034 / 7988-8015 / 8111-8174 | -0.1 angstrom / 7.33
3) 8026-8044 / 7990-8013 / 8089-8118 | 0.7 angstrom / 7.42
